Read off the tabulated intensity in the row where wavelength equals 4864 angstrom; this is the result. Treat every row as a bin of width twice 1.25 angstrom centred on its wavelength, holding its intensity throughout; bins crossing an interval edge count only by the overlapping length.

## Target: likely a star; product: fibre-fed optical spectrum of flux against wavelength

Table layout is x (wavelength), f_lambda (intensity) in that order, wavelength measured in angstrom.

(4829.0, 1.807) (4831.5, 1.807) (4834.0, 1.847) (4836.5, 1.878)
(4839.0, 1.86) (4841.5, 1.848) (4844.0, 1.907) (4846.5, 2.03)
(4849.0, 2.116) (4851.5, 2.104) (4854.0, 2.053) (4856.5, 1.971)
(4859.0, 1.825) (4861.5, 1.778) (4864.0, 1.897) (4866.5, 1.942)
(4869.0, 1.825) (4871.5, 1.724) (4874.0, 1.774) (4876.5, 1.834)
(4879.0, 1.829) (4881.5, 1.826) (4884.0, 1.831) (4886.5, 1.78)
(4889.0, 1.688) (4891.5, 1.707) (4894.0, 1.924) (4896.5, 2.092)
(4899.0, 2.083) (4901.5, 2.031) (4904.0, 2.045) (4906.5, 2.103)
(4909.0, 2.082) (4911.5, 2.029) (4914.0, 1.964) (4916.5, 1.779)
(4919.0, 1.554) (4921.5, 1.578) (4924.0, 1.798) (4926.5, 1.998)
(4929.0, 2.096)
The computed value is 1.897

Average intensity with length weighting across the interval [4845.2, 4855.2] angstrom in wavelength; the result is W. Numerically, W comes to 2.08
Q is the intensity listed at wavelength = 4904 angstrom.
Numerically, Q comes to 2.045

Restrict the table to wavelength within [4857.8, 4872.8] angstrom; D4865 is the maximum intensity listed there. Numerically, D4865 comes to 1.942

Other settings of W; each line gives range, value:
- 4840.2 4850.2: 1.97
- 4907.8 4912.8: 2.05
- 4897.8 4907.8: 2.07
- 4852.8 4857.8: 2.01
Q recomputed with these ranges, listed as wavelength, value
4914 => 1.964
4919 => 1.554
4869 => 1.825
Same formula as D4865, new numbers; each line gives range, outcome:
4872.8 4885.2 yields 1.834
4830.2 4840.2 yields 1.878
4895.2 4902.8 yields 2.092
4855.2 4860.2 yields 1.971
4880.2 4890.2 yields 1.831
